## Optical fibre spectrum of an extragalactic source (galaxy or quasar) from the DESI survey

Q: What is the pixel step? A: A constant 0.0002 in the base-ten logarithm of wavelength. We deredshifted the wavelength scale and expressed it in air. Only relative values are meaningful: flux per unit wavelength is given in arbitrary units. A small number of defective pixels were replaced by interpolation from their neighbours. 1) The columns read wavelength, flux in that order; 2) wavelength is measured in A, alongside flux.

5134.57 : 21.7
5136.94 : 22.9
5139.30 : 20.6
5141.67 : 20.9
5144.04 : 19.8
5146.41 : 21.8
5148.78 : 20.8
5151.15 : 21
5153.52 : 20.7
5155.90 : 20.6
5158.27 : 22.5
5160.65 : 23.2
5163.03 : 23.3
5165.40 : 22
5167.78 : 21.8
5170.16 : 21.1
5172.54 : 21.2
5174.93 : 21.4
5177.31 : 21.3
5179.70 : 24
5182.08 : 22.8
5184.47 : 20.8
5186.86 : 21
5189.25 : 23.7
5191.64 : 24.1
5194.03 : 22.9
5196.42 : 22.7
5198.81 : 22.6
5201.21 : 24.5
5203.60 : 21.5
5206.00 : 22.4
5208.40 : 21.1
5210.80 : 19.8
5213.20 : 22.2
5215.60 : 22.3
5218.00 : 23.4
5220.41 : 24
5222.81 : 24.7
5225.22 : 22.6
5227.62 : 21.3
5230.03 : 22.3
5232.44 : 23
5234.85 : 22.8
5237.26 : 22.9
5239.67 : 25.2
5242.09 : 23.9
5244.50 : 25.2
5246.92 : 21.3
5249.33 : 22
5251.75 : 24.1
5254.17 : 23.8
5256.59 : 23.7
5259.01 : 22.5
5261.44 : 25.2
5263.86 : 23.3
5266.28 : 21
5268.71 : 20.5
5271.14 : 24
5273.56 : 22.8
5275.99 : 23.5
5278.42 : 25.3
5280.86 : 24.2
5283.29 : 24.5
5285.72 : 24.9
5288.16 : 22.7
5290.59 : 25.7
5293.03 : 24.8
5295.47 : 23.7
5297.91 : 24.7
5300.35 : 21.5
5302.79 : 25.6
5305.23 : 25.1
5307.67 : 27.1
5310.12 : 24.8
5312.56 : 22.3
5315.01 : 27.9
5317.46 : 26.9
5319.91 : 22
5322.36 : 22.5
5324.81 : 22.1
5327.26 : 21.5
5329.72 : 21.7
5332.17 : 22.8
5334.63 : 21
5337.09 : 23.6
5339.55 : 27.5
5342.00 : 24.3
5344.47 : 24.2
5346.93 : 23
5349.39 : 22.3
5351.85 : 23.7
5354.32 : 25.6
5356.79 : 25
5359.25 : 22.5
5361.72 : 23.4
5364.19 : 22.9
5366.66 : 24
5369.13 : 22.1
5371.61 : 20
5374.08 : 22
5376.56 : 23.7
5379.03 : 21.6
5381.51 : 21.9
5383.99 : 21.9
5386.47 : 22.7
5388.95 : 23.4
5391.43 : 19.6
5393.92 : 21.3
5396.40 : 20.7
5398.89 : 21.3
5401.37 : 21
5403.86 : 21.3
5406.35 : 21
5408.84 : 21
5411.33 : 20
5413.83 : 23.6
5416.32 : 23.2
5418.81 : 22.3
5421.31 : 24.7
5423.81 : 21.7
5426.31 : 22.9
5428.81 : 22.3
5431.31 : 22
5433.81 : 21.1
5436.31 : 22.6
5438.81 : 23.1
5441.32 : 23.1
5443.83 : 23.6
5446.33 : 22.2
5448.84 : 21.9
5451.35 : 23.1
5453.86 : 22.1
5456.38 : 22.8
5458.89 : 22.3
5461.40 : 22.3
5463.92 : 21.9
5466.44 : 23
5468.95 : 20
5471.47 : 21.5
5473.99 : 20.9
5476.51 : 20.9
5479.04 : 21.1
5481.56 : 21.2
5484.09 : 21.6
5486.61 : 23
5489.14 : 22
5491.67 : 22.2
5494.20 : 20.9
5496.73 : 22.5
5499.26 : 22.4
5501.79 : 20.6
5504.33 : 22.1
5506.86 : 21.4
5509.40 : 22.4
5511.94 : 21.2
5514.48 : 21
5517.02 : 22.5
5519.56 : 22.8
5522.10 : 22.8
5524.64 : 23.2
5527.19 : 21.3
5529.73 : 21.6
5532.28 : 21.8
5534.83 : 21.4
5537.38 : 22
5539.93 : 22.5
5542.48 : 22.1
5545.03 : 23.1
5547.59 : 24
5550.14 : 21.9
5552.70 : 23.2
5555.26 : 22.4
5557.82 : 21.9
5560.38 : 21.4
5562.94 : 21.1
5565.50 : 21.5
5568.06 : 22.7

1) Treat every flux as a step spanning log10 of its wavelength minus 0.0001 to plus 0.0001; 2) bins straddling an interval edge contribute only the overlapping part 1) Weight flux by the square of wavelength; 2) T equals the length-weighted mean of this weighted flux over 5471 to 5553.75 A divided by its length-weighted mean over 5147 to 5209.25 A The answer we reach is 1.13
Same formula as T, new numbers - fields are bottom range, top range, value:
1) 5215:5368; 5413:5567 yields 1.01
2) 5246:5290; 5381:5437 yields 0.99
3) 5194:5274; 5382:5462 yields 1.04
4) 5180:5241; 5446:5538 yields 1.07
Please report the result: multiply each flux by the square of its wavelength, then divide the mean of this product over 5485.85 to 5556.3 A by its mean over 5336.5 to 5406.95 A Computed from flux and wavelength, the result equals 1.0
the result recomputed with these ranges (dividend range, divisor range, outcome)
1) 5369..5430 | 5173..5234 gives 1.05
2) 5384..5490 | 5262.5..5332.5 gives 0.97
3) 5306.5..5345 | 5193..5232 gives 1.11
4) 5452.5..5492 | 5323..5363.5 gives 0.98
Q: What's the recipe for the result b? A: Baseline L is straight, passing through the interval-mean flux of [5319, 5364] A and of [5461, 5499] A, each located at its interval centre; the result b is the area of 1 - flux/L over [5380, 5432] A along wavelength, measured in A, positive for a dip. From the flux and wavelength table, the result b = 1.4 A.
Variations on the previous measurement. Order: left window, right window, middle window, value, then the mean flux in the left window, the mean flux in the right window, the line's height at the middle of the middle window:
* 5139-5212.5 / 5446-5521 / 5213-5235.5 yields -1.04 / 21.9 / 21.9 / 21.9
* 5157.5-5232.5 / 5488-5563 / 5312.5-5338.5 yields -1.06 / 22.4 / 22.1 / 22.3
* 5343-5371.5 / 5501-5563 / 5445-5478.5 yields 1.06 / 23.4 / 22.1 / 22.6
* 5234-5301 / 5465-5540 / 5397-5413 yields 1.09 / 23.6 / 21.8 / 22.5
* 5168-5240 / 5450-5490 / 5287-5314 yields -2.60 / 22.5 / 21.9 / 22.3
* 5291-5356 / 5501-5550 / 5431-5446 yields 0.20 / 24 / 22.1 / 22.9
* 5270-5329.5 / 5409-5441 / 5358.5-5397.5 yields 1.63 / 24.1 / 22.4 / 23.1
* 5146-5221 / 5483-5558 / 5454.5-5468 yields -0.16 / 22.1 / 22.1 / 22.1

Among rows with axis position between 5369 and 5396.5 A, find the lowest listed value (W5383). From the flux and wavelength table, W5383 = 19.6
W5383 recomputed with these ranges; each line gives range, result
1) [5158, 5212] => 19.8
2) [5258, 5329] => 20.5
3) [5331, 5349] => 21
